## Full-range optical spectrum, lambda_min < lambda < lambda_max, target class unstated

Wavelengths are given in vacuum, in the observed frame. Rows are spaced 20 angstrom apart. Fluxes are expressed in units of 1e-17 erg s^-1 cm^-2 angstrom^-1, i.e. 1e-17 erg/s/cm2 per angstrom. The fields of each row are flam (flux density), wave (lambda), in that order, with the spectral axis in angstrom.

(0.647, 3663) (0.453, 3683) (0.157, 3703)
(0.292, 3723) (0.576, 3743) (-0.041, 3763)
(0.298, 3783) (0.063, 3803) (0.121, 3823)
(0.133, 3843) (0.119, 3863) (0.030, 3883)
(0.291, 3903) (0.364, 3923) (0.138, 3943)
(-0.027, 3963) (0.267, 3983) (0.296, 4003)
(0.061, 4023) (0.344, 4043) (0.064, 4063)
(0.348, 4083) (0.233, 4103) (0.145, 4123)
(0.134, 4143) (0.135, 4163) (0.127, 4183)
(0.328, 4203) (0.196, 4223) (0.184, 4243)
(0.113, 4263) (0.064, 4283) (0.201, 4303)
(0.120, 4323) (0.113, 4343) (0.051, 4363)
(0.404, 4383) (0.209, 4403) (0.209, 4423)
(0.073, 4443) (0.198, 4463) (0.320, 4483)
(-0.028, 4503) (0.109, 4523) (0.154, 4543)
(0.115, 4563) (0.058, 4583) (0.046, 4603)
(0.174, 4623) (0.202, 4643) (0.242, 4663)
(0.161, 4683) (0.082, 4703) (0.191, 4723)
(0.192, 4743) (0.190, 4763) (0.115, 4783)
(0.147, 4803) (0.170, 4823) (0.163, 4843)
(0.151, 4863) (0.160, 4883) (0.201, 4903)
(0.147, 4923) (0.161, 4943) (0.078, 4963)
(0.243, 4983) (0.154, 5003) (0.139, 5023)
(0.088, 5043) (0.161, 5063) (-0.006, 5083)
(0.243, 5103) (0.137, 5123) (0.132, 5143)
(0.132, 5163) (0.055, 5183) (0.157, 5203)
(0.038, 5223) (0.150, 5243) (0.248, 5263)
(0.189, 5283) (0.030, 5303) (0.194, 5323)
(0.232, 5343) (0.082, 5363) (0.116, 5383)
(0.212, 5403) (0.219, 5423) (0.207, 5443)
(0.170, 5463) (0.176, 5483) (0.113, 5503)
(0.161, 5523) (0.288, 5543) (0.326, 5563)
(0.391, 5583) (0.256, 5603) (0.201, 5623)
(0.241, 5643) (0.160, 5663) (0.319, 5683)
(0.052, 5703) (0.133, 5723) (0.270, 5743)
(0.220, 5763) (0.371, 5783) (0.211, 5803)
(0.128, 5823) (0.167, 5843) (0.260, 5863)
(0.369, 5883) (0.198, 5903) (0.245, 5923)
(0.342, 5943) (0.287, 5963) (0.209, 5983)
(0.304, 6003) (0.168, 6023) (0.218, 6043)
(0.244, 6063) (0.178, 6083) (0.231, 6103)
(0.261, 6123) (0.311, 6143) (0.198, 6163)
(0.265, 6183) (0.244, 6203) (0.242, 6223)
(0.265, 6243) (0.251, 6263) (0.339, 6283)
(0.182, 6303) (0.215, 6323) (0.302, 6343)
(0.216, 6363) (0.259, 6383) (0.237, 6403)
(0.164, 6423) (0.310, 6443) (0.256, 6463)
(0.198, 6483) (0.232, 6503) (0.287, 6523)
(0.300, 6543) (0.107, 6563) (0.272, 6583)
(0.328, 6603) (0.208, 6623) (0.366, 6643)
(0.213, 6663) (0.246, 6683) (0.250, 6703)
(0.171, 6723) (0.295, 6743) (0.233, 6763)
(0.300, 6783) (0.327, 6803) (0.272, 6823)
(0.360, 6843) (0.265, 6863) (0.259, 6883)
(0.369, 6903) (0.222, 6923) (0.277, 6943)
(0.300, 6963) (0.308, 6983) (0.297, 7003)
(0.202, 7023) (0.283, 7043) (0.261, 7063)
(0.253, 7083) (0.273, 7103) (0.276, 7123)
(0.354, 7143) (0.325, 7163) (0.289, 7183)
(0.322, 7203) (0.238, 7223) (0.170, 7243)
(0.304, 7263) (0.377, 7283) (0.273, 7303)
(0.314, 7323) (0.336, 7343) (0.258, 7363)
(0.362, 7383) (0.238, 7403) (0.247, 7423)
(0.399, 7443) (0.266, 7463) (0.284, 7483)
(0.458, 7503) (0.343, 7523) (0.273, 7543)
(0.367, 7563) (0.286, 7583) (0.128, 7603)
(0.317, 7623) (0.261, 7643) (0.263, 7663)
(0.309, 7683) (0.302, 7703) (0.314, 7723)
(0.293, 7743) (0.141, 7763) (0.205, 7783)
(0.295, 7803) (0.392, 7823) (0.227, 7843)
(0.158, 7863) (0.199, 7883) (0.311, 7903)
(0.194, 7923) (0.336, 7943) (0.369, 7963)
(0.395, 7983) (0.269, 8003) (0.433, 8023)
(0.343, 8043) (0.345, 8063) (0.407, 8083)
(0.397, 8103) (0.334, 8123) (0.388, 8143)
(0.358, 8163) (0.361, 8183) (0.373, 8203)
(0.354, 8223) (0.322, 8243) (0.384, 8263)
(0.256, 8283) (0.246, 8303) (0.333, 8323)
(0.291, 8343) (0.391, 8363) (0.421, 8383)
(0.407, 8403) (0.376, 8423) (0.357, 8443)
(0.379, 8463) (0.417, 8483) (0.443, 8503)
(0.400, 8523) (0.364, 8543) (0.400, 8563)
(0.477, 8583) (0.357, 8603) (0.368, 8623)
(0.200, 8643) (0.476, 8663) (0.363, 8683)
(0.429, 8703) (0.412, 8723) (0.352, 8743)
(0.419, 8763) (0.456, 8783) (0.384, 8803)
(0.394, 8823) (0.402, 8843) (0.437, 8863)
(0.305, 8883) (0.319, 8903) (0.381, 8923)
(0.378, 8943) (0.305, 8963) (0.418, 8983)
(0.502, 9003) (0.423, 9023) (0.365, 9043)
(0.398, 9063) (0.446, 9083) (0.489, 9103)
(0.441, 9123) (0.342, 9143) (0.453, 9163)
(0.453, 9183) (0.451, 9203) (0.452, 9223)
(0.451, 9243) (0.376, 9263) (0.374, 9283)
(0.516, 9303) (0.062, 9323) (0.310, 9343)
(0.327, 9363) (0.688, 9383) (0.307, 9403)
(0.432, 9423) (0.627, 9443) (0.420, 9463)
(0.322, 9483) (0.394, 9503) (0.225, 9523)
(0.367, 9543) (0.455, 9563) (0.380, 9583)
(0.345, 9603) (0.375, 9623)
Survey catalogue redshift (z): 0.499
